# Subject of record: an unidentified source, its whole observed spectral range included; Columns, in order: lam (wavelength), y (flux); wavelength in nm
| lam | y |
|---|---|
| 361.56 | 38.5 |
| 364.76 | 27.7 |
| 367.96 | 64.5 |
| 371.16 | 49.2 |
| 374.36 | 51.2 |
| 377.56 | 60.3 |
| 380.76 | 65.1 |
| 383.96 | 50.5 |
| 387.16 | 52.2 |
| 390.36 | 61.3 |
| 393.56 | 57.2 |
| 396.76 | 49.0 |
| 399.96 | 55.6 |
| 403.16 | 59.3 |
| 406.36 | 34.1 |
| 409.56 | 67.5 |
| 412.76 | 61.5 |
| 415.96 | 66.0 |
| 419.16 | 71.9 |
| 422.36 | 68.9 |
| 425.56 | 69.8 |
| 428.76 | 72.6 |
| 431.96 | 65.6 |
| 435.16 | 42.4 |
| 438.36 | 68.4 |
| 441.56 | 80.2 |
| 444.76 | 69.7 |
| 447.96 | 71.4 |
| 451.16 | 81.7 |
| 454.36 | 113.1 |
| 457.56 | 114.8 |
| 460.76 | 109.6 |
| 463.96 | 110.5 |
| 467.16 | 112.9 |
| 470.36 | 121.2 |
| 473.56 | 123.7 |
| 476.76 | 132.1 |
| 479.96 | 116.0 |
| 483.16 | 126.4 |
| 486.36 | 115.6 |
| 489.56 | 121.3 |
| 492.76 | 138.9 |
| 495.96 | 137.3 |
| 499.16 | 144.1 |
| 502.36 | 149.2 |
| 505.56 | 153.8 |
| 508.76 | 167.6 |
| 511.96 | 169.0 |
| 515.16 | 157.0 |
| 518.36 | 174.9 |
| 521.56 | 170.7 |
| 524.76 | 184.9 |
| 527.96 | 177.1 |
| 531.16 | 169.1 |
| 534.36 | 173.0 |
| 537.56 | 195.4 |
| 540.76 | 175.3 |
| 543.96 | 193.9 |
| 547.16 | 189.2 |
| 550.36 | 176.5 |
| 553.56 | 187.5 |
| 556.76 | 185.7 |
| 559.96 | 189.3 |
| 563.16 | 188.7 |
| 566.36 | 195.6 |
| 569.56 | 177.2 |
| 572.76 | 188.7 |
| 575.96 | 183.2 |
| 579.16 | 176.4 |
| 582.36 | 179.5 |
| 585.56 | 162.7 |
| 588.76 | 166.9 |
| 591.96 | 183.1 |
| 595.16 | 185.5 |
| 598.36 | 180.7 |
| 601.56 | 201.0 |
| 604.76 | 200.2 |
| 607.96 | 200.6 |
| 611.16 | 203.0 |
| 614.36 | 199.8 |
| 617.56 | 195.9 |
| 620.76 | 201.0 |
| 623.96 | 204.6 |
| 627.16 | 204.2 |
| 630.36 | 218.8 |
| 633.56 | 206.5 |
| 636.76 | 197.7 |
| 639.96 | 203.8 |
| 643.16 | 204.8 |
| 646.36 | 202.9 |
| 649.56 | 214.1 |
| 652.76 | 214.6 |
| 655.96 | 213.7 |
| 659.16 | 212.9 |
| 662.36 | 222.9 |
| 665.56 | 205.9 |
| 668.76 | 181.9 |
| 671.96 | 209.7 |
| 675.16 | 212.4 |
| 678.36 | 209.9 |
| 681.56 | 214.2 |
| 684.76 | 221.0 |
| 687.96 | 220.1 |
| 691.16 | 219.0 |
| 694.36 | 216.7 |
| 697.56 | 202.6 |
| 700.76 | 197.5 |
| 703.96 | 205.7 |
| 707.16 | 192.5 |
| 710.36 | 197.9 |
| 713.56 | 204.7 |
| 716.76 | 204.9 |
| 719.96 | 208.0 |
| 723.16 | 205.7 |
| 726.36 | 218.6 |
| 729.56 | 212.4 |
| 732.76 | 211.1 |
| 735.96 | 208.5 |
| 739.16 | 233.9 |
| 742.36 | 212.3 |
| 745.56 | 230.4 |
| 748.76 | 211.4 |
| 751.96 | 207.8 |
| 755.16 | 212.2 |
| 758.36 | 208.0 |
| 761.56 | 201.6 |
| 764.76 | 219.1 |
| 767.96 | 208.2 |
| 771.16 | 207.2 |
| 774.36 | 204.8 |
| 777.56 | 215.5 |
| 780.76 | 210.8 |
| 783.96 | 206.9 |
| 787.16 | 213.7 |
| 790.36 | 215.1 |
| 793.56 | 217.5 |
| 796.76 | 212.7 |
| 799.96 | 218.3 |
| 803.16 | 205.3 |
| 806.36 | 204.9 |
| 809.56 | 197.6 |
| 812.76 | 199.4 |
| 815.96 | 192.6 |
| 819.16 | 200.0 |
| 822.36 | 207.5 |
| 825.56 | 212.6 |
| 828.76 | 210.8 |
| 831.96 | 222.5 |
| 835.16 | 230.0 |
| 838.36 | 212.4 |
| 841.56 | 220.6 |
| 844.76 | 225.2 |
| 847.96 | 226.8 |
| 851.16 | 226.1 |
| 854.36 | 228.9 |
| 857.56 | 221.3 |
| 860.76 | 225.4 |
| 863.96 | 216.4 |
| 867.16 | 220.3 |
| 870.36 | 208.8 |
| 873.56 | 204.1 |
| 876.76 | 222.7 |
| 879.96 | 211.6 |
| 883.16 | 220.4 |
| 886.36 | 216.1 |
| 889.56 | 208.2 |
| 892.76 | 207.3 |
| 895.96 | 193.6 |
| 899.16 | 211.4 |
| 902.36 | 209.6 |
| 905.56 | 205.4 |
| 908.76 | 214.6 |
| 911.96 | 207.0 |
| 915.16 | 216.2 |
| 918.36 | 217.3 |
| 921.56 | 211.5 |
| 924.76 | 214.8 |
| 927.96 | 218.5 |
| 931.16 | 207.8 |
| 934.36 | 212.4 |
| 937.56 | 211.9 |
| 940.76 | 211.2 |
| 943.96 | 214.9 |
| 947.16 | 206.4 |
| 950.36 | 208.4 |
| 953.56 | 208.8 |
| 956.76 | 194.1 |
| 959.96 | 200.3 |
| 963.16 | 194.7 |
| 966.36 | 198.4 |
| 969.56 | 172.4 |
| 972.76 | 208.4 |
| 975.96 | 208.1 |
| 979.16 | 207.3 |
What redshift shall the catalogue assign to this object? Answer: 0.134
